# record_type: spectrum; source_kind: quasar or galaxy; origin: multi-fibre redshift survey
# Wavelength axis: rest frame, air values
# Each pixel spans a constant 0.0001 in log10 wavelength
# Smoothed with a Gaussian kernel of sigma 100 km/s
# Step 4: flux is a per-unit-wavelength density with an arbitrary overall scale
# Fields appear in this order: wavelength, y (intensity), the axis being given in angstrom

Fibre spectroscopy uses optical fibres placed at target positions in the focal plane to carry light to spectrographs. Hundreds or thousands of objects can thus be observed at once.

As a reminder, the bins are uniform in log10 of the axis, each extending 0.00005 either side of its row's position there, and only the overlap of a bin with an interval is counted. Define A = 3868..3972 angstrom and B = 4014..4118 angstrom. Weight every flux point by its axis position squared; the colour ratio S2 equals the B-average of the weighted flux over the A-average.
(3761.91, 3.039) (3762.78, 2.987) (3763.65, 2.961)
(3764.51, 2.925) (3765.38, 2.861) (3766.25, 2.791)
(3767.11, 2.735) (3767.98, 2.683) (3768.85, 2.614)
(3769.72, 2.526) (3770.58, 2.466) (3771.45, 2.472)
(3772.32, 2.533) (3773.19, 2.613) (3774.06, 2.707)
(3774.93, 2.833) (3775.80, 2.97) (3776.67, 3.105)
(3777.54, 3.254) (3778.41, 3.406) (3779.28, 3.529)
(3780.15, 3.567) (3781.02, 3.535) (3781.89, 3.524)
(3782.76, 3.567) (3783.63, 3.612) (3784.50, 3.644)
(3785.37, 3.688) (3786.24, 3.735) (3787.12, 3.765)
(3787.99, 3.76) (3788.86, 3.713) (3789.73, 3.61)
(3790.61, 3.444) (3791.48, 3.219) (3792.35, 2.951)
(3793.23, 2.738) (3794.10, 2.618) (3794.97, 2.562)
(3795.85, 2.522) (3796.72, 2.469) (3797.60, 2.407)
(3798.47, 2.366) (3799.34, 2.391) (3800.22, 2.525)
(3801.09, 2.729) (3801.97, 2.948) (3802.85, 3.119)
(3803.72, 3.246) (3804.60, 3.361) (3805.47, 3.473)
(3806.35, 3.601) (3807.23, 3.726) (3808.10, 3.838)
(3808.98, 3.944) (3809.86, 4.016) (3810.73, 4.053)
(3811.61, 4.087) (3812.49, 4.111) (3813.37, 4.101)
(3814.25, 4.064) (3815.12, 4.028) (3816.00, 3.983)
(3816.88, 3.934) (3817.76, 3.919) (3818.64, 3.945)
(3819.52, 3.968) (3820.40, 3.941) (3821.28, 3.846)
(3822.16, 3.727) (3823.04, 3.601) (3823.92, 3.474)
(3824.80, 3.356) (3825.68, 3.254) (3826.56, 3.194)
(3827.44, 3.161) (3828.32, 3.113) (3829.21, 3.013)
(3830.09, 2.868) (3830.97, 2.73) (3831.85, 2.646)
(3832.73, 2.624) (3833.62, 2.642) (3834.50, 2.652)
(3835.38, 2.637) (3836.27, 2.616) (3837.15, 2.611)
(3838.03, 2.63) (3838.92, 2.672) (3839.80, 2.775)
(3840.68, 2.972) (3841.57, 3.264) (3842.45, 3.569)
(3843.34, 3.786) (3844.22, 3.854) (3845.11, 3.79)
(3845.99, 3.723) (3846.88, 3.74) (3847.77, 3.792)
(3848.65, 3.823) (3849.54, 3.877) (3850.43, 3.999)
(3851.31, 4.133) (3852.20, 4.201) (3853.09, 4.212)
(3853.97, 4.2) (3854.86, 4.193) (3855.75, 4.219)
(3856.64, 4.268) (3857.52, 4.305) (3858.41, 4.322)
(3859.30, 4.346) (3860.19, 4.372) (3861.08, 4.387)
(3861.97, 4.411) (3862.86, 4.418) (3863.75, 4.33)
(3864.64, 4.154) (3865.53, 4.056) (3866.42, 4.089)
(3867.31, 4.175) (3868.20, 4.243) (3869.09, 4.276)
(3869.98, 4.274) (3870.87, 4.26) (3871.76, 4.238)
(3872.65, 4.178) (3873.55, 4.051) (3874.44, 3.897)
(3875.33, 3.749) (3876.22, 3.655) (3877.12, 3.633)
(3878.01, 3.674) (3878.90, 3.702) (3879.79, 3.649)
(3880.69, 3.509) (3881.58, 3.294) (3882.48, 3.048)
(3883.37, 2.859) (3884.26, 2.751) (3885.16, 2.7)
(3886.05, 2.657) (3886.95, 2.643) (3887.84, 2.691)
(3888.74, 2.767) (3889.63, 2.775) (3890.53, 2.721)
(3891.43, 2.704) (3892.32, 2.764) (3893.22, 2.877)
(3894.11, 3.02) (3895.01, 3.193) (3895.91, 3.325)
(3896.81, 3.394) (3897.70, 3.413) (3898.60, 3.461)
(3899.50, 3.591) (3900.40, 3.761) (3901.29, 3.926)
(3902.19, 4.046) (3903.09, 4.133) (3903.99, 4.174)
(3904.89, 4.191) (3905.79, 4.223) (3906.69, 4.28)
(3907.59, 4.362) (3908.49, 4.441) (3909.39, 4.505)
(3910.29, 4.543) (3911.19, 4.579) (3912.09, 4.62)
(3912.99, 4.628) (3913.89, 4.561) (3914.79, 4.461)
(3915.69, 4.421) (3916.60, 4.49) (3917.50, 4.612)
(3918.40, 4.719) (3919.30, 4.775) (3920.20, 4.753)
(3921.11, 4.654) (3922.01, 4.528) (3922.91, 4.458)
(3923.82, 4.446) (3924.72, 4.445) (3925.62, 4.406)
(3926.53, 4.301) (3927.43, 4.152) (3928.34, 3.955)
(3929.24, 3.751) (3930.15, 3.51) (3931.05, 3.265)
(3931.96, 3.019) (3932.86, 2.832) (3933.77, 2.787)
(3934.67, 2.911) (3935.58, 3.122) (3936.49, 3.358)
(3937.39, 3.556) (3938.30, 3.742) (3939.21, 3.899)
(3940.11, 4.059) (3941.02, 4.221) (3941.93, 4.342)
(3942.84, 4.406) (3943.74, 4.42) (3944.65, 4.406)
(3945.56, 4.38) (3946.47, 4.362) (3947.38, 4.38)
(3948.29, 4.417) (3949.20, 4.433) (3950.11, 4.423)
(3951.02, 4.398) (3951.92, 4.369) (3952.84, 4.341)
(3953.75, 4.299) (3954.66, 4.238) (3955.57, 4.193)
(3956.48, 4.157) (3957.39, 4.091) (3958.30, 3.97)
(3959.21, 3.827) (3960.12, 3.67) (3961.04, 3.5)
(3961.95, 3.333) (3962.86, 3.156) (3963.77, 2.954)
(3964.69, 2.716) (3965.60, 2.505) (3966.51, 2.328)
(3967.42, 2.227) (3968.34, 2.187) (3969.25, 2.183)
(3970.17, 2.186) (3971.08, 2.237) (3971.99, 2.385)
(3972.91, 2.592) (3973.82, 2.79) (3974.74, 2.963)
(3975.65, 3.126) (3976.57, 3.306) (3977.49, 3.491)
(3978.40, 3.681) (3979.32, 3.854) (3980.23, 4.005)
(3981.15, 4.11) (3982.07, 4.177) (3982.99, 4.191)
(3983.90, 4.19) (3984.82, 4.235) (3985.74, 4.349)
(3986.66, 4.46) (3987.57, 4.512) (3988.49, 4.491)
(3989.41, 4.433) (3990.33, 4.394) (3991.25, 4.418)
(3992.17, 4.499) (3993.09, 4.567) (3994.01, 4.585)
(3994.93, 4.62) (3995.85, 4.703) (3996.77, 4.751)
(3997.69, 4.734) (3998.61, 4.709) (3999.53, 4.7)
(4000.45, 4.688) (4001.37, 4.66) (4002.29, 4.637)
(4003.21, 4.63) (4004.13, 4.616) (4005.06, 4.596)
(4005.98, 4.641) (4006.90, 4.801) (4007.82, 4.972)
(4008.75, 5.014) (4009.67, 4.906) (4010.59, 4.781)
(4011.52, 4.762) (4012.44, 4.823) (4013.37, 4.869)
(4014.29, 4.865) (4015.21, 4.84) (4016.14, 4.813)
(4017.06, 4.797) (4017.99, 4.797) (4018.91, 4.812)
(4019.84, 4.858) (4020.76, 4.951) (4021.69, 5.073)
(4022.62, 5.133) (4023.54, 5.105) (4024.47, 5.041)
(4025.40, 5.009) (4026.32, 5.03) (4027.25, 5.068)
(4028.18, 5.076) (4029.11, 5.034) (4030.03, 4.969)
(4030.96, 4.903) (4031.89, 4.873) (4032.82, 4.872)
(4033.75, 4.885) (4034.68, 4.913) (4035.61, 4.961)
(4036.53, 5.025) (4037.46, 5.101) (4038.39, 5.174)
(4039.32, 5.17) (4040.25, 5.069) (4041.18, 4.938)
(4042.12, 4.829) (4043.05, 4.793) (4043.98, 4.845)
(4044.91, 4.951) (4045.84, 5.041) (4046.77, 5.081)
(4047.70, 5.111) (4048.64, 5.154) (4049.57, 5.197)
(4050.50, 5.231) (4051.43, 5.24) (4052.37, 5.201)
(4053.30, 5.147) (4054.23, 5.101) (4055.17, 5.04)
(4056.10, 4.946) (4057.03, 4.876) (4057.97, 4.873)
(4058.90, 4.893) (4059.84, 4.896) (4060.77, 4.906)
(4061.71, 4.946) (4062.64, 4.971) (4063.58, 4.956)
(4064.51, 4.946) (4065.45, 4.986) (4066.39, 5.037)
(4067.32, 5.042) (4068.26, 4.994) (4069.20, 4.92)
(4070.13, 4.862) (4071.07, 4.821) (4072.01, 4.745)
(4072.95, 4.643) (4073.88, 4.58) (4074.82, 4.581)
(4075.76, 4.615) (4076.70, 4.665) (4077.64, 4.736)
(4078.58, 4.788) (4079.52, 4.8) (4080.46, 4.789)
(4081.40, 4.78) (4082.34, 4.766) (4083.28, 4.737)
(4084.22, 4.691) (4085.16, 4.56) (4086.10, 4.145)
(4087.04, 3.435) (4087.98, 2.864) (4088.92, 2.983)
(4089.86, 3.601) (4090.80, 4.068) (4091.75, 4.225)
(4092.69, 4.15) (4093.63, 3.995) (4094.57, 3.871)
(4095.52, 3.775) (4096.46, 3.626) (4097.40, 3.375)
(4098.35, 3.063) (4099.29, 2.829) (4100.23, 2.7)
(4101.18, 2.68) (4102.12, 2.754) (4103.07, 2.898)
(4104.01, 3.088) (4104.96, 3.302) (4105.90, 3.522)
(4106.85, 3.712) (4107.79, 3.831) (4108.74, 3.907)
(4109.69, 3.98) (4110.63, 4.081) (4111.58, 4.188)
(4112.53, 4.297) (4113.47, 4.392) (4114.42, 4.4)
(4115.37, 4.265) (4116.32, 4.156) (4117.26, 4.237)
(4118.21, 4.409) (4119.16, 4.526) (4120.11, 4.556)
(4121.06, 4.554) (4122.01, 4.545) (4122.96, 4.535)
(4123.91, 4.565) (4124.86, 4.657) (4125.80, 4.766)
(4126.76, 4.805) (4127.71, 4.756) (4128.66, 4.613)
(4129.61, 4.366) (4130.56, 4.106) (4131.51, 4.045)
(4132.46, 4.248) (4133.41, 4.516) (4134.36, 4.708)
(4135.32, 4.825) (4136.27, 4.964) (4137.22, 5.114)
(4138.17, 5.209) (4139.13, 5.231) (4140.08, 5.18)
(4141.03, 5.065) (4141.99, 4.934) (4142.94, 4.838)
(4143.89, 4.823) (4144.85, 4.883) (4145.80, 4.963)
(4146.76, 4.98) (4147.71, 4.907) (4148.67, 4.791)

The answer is 1.30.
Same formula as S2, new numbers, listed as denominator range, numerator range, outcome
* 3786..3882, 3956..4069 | 1.37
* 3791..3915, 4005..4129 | 1.42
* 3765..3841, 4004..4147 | 1.64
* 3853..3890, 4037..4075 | 1.44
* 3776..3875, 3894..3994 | 1.15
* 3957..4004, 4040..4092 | 1.31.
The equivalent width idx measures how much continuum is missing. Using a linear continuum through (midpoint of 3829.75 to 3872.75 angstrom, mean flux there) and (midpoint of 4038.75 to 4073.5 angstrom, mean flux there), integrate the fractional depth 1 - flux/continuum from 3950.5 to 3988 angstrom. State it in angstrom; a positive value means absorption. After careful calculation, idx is 8.0 angstrom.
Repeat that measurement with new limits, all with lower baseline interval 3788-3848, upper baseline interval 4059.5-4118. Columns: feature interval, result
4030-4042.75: -3.1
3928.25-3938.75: 1.1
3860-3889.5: -1.9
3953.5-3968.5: 1.5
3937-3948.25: -1.5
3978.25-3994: -1.8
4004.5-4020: -3.5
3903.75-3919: -3.7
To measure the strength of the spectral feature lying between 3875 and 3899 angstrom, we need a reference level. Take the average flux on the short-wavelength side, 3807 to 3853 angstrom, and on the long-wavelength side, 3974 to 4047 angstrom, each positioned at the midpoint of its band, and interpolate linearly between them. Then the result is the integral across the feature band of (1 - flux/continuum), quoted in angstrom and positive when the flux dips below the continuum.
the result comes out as 4.6 angstrom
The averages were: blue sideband 3.5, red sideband 4.66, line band 3.13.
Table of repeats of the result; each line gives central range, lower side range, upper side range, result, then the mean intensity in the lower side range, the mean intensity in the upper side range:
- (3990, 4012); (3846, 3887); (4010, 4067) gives 0.27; 3.9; 4.98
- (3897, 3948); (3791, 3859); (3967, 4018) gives -3.41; 3.42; 4.15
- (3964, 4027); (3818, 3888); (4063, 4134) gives -3.63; 3.6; 4.21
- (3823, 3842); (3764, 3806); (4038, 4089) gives 2.40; 3.04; 4.81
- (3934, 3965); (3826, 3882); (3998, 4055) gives 3.07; 3.68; 4.93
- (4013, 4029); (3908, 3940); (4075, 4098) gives -3.16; 4.09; 4.17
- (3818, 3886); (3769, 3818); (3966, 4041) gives -0.62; 3.29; 4.39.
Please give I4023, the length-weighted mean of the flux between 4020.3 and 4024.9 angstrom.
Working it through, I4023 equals 5.06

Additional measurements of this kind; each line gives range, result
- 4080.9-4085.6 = 4.71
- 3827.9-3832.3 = 2.87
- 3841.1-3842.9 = 3.4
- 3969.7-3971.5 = 2.21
